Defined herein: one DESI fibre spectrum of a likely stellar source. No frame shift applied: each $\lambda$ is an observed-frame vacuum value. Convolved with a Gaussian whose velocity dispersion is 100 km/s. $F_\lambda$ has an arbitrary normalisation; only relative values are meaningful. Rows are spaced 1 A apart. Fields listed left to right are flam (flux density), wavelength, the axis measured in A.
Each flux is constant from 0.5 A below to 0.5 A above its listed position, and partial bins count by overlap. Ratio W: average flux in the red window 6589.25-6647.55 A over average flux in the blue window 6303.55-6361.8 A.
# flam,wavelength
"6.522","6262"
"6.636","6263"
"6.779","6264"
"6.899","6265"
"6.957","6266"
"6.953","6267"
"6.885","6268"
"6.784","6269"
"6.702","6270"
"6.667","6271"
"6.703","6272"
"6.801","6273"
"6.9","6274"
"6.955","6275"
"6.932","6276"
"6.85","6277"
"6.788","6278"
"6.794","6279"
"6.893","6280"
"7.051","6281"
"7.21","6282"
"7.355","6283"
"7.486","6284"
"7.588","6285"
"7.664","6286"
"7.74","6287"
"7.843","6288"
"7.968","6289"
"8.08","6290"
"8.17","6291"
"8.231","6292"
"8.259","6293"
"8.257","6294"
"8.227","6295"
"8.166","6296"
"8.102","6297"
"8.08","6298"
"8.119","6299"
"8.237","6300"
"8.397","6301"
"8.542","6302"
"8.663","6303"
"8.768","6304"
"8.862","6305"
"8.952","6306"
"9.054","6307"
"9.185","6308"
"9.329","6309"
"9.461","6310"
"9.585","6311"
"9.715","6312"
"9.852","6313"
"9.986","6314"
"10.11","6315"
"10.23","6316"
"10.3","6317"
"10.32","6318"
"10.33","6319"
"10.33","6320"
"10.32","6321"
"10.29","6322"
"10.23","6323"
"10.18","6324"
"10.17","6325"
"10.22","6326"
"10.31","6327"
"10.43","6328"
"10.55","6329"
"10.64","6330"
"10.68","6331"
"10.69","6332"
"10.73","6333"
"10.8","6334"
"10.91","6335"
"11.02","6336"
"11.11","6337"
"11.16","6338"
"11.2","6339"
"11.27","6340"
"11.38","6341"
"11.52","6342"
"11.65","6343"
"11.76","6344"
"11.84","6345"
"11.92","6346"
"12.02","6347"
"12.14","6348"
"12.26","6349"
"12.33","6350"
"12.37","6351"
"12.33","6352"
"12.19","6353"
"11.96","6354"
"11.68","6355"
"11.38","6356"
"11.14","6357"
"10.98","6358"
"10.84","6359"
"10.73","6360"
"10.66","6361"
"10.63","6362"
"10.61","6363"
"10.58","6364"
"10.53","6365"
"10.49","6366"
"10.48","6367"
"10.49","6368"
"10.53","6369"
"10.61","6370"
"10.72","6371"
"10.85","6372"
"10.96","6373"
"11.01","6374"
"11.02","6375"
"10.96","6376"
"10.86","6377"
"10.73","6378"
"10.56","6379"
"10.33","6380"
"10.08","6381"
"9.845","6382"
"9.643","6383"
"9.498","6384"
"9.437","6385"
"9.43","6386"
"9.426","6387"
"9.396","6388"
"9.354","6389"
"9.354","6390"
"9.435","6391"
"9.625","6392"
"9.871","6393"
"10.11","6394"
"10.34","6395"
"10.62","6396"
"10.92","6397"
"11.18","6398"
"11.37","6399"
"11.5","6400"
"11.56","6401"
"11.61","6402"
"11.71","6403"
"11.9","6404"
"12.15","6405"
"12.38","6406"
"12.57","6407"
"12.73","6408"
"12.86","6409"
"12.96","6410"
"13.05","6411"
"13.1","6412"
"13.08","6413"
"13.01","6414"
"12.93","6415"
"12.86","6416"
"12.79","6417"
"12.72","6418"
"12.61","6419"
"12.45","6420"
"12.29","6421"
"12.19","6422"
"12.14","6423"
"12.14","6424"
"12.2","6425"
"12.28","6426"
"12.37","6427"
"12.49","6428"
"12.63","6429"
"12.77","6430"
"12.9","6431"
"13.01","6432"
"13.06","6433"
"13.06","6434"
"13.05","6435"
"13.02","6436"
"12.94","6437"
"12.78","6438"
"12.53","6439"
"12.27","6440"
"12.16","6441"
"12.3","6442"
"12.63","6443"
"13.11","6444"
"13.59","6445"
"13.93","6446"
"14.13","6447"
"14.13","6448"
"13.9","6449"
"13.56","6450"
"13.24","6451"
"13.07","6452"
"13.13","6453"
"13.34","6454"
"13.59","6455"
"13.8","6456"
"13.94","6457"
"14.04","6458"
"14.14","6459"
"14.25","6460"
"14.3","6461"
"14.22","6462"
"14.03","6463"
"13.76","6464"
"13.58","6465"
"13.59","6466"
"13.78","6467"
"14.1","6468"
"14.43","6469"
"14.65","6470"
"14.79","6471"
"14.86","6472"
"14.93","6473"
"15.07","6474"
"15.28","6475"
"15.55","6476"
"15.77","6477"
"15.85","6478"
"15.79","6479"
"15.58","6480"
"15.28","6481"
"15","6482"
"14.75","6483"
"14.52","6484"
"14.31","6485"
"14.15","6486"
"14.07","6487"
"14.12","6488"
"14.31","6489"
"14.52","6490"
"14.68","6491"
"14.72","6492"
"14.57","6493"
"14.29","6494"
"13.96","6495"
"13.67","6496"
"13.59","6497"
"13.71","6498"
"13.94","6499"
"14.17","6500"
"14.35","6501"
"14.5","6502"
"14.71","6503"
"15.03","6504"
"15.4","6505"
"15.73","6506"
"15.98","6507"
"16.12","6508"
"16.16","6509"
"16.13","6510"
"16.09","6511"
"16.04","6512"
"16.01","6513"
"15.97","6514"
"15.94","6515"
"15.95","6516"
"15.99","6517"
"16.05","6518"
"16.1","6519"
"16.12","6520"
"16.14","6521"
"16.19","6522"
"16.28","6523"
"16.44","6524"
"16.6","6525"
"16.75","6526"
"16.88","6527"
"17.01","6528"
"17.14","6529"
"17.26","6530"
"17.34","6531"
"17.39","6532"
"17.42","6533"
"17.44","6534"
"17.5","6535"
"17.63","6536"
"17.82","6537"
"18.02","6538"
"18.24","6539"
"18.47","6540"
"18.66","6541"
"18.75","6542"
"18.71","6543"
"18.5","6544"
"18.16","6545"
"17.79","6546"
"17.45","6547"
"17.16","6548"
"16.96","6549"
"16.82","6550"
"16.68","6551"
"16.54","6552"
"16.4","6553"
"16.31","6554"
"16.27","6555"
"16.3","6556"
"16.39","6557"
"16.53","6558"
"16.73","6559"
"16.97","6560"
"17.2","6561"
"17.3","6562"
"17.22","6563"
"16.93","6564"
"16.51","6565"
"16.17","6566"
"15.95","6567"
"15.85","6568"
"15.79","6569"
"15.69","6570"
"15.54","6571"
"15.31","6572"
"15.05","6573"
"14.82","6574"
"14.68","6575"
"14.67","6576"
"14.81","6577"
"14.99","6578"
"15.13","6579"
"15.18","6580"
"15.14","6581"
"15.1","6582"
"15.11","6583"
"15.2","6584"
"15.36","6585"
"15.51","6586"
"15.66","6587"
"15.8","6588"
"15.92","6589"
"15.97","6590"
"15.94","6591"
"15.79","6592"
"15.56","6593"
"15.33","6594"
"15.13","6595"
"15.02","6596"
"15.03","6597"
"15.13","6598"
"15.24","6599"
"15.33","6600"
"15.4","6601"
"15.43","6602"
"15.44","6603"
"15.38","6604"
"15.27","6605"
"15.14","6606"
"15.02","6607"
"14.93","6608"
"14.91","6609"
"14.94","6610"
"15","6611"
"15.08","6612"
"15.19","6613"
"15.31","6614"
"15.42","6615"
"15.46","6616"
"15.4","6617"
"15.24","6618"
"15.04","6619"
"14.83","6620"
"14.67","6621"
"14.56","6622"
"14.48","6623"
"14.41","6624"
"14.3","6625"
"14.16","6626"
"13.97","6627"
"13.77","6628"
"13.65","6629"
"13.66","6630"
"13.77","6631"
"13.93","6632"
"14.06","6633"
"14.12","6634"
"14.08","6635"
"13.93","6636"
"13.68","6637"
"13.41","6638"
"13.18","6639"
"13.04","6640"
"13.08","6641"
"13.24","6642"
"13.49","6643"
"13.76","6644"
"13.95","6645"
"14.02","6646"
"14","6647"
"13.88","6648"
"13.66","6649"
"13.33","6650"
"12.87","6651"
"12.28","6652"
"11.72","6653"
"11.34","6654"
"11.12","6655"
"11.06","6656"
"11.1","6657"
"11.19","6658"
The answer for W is 1.36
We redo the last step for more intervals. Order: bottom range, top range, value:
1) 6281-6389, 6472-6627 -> 1.56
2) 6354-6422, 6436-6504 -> 1.27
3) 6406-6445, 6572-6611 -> 1.20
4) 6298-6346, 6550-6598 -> 1.56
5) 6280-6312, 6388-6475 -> 1.54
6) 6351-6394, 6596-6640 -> 1.39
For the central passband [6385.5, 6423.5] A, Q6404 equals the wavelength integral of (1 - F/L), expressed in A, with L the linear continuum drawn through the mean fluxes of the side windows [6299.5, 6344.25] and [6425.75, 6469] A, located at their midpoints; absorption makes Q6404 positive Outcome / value 2.2 A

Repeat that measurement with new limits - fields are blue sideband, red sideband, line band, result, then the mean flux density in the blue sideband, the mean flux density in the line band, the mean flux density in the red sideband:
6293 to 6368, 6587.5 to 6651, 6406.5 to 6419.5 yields -1.4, 10.4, 12.9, 14.6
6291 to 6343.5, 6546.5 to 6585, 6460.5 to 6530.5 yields -4.4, 9.81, 15.2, 16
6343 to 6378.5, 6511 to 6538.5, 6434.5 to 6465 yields 1.7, 11.2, 13.4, 16.7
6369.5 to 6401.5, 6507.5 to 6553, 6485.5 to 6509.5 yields 1.4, 10.3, 14.6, 17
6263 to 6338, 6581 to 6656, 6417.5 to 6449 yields -4.8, 8.7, 12.8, 14.5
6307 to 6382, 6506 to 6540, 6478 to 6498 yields 1.3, 10.8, 14.5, 16.7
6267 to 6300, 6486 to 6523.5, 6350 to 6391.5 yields -0.7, 7.45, 10.6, 15.2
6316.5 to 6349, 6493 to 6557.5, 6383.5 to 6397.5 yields 3.1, 10.9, 9.77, 16.4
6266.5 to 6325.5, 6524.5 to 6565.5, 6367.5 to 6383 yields 0.8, 8.38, 10.6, 17.3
